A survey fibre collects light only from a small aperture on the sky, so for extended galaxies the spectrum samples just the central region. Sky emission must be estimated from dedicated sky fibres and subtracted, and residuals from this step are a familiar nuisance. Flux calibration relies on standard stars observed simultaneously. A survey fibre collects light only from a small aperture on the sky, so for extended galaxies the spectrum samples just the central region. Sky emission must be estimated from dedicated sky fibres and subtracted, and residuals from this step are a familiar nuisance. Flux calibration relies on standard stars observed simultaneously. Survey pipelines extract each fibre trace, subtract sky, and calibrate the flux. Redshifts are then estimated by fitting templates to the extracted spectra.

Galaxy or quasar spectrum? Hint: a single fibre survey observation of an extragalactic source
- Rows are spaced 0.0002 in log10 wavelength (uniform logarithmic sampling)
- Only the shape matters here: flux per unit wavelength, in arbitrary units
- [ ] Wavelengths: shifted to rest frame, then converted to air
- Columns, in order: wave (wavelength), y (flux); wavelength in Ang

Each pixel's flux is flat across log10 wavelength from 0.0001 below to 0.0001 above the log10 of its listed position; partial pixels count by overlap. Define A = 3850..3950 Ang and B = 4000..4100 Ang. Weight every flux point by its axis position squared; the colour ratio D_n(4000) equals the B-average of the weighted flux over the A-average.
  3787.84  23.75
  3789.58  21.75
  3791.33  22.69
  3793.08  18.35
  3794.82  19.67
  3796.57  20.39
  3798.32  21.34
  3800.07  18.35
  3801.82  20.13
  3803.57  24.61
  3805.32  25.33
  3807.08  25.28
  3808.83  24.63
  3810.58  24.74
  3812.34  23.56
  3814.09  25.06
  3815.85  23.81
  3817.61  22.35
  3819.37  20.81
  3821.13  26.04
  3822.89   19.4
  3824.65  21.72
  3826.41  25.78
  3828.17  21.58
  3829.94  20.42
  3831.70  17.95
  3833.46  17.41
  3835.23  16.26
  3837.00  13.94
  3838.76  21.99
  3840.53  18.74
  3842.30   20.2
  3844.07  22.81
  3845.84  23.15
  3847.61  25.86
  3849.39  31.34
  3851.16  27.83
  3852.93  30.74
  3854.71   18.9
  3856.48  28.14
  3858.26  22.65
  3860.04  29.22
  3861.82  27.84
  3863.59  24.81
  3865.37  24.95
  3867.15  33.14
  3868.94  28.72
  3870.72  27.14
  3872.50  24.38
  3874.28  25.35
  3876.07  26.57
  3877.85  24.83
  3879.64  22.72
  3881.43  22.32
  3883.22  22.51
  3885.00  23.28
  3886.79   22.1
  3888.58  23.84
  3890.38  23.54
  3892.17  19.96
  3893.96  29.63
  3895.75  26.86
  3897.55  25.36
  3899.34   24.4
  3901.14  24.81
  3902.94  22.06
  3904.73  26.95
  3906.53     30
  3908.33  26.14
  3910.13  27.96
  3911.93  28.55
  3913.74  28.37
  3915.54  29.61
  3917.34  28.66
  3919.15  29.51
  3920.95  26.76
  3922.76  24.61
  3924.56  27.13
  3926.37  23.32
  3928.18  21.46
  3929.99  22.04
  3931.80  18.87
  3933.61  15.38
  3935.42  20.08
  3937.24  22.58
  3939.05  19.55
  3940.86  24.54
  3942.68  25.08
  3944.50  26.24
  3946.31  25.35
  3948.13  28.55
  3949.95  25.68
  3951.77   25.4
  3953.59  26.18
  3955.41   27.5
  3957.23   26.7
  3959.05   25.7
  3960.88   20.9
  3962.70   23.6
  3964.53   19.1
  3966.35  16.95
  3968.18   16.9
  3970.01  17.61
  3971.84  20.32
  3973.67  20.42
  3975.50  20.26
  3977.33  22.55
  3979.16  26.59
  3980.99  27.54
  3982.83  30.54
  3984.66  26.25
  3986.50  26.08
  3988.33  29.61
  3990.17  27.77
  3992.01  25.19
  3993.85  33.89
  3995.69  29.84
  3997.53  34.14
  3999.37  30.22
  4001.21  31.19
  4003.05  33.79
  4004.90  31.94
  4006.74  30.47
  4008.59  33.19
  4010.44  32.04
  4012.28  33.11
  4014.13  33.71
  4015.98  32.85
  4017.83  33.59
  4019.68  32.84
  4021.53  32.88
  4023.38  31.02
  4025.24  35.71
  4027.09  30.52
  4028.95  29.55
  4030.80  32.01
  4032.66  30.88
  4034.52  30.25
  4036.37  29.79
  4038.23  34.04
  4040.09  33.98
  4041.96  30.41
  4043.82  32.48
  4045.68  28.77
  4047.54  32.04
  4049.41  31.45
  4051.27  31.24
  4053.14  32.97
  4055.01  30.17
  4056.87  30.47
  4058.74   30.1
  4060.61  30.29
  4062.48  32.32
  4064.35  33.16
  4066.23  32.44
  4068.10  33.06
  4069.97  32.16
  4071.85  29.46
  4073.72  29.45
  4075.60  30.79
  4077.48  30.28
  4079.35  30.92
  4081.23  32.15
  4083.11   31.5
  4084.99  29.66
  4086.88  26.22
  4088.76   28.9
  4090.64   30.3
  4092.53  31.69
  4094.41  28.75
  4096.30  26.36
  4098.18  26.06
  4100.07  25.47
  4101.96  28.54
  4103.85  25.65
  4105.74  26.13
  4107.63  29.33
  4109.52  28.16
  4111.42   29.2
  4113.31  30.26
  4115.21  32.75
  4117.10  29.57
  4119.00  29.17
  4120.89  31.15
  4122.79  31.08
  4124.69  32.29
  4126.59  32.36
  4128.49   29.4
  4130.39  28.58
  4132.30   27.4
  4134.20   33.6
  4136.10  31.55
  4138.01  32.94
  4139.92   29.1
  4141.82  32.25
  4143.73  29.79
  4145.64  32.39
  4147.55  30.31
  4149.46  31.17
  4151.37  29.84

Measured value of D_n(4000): 1.3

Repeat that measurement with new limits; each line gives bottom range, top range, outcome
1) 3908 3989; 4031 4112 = 1.32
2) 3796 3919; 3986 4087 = 1.41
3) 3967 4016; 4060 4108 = 1.11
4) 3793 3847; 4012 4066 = 1.65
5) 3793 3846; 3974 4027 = 1.54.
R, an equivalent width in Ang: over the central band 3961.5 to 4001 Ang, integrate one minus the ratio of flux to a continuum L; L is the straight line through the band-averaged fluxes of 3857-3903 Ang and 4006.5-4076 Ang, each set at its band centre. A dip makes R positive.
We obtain 5.74 Ang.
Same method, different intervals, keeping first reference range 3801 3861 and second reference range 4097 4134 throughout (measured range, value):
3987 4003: -2.3 Ang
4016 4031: -2.8 Ang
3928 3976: 6.1 Ang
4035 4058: -3.1 Ang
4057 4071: -1.9 Ang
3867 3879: -1.4 Ang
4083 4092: -0.2 Ang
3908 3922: -1.9 Ang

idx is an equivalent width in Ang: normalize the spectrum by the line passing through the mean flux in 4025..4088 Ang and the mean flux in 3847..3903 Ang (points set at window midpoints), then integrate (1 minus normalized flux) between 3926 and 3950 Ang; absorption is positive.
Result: 4.2 Ang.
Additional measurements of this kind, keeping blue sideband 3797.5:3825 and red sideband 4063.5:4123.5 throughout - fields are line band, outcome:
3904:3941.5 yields 1.1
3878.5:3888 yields 0.8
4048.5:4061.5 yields -1.0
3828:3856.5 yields 2.0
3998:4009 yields -1.7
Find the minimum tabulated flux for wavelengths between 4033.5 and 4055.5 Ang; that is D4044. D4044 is 28.77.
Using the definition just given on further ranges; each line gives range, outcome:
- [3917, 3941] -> 15.38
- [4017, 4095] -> 26.22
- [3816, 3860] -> 13.94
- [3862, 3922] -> 19.96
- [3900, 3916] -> 22.06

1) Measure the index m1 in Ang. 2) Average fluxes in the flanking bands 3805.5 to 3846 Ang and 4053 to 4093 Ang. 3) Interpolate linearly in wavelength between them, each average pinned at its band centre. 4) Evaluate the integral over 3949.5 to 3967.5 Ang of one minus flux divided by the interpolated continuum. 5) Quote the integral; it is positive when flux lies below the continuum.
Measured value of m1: 2.0 Ang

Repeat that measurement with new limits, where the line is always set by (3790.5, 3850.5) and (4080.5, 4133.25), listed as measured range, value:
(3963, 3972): 2.56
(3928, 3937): 1.87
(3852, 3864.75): -1.73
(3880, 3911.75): -1.31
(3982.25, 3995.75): -1.18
